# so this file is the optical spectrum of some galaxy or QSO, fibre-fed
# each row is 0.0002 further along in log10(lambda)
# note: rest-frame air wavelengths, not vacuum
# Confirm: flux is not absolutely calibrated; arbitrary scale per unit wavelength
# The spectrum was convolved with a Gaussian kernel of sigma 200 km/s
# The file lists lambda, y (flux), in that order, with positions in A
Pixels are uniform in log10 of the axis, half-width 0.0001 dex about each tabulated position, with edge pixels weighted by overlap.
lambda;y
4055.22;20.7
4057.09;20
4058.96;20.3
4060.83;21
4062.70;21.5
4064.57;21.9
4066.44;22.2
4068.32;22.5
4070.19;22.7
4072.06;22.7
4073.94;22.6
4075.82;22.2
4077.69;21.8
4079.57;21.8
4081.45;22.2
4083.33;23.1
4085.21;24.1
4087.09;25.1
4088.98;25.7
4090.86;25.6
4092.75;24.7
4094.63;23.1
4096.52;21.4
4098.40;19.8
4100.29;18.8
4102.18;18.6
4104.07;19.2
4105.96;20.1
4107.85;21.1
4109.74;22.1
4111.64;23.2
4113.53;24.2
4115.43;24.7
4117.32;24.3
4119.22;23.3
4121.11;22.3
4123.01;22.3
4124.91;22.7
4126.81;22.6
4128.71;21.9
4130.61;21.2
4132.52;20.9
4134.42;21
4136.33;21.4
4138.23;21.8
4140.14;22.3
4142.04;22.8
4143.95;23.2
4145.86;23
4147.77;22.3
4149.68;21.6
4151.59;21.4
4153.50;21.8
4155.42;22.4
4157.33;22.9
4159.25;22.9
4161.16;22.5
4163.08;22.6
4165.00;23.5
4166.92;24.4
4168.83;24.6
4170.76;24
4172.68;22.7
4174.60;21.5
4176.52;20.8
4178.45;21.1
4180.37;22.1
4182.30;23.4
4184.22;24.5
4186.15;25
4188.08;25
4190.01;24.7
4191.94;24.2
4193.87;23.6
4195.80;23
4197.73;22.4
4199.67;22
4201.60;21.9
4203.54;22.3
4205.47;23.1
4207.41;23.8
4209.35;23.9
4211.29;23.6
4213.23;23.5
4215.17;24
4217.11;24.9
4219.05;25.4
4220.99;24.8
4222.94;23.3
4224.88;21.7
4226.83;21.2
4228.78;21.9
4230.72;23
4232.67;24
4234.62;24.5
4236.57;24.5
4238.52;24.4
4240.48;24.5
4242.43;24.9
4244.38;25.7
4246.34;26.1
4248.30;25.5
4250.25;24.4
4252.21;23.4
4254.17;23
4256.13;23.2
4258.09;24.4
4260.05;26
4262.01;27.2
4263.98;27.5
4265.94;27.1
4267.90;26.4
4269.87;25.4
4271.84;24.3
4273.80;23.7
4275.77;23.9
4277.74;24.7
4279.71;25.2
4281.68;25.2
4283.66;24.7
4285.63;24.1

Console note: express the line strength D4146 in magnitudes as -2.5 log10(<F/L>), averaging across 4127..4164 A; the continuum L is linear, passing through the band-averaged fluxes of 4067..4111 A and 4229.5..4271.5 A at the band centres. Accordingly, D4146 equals 0.052 mag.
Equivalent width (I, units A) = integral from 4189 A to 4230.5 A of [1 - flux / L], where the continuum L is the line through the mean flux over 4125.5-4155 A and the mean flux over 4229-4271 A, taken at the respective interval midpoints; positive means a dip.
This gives 1.0 A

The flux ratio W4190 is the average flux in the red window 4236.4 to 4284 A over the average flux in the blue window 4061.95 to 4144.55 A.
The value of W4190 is 1.1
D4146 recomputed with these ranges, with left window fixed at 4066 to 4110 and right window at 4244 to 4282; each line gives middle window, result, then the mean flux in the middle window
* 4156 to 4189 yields 0.022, 23.1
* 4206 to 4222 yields 0.004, 24.2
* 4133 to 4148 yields 0.043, 22.2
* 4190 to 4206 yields 0.051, 22.9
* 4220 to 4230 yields 0.086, 22.6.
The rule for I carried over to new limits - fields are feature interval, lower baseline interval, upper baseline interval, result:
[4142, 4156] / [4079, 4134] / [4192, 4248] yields 0.37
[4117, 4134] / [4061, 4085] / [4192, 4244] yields 0.34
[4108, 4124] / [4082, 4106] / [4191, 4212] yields -0.51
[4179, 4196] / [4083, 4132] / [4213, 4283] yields -0.19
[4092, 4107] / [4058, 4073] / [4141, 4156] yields 0.94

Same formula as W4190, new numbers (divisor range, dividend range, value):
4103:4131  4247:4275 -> 1.12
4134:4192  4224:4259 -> 1.05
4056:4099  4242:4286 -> 1.11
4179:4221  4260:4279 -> 1.08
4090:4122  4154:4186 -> 1.03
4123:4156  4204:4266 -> 1.10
